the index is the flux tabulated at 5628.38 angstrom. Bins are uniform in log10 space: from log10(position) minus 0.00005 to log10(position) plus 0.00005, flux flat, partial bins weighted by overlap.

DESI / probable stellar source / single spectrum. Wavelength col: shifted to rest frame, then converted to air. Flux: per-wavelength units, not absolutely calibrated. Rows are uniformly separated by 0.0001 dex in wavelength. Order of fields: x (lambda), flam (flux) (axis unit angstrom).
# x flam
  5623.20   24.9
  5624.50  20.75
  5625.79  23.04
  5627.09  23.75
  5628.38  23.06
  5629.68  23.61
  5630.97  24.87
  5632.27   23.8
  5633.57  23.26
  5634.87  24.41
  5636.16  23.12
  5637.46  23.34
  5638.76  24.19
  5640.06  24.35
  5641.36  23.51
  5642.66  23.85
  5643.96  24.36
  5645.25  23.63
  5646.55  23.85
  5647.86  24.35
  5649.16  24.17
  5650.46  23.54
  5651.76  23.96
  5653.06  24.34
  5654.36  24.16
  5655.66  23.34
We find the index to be 23.06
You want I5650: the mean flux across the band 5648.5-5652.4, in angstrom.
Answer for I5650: 23.9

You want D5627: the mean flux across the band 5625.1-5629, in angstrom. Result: 23.3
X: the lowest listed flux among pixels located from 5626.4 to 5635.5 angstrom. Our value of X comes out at 23.06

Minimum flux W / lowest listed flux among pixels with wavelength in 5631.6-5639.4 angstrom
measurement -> 23.12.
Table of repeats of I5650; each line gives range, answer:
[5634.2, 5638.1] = 23.6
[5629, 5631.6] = 24.2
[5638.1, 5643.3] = 23.9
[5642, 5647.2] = 24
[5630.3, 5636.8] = 23.9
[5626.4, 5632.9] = 23.8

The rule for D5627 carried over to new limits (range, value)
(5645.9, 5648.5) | 24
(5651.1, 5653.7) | 24.2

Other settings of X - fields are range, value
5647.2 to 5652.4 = 23.54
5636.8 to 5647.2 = 23.34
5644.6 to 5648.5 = 23.63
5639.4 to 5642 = 23.51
